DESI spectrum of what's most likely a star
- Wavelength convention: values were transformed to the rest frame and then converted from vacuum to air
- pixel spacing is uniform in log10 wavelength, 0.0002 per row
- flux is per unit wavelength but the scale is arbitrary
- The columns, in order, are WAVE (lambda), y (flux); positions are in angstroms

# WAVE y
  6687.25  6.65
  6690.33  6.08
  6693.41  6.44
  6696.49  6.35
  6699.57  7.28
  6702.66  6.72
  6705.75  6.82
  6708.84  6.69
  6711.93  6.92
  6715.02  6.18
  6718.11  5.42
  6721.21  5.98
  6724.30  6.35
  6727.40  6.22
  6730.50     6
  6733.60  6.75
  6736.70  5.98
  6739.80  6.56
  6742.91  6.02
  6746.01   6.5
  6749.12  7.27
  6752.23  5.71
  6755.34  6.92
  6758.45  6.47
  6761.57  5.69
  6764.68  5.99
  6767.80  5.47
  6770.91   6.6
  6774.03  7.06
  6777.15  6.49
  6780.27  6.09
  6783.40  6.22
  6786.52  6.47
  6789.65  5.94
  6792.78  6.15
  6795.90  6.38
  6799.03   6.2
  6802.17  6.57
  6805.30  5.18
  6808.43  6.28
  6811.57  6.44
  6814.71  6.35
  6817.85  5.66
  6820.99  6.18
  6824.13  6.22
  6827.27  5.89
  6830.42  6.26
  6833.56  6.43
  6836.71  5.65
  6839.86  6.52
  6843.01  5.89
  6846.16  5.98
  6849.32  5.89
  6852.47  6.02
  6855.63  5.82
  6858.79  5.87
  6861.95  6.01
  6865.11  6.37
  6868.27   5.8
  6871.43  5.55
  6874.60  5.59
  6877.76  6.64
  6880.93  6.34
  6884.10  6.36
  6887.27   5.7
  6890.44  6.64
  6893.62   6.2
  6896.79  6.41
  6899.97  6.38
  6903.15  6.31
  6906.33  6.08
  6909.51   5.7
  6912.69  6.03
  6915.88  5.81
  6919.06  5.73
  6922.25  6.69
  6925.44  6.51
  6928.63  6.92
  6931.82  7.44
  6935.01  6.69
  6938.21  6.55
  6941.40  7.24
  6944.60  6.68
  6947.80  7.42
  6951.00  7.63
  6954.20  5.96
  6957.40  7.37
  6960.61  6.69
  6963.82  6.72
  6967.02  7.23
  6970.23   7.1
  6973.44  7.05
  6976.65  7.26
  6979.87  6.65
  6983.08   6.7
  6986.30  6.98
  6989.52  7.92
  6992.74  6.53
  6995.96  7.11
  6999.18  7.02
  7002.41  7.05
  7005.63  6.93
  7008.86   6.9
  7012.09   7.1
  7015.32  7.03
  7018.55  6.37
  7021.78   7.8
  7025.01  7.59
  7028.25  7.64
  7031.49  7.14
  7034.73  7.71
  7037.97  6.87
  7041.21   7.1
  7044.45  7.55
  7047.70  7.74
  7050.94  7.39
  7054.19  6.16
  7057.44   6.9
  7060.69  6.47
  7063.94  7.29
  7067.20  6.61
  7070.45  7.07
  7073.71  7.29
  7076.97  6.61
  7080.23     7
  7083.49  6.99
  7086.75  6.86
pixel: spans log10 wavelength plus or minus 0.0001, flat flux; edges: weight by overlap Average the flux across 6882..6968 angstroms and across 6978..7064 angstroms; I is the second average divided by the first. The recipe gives 1.1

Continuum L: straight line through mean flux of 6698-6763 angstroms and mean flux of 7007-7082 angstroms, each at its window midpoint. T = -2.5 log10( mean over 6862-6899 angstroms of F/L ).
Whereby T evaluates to 0.10 mag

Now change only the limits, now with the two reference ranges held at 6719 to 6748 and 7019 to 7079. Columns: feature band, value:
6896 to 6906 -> 0.07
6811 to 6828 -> 0.07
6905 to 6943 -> 0.06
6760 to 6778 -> 0.03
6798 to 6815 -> 0.05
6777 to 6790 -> 0.03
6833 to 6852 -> 0.09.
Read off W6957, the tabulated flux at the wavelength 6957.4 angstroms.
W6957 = 7.37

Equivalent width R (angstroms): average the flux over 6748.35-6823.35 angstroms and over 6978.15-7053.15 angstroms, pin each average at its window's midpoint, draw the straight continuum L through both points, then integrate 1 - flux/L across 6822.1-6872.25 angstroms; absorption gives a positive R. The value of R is 3.5 angstroms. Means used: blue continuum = 6.23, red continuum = 7.16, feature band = 6.02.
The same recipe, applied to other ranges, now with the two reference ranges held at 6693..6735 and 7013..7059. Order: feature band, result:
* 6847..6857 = 1.26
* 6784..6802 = 1.01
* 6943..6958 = 0.04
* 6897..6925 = 3.19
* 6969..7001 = 0.26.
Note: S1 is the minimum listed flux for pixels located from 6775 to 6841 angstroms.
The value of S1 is 5.18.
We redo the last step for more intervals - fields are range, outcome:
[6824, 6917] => 5.55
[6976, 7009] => 6.53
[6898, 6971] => 5.7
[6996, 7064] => 6.16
